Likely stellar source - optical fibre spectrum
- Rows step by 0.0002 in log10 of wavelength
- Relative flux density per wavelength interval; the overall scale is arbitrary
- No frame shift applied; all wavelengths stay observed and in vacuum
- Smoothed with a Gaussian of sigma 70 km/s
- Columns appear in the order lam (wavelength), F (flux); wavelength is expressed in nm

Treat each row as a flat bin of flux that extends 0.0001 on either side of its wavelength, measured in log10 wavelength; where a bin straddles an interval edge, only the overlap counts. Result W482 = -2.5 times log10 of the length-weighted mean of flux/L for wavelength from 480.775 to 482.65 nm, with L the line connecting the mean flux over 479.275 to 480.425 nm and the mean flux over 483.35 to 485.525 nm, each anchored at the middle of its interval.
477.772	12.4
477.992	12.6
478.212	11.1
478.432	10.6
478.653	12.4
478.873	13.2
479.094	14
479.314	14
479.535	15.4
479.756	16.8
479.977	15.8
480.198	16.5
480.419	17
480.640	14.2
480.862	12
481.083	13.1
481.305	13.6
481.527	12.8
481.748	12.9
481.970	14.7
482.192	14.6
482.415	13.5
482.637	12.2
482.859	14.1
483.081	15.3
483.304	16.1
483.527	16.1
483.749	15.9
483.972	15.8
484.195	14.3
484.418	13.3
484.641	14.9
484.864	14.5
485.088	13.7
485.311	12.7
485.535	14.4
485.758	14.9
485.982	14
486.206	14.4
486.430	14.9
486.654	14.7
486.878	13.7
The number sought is 0.16 mag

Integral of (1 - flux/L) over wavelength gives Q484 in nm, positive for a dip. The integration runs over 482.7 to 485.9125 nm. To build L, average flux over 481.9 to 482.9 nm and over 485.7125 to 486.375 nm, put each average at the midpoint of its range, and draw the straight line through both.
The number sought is -0.13 nm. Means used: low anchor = 13.8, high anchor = 14.4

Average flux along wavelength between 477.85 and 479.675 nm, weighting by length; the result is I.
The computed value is 13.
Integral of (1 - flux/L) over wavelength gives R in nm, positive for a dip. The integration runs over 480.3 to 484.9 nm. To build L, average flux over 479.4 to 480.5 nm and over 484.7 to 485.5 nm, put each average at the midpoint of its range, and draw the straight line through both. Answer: 0.18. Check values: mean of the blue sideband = 16.2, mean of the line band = 14.3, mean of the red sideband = 13.8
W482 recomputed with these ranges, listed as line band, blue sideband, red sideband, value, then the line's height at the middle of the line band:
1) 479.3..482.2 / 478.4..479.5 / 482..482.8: -0.09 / 13.4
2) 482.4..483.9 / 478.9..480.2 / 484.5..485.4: -0.04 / 14.4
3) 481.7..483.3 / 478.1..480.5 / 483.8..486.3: 0.01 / 14.3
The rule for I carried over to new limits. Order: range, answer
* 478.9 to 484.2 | 14.6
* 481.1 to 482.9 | 13.5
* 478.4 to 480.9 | 14.5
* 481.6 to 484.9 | 14.5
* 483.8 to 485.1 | 14.5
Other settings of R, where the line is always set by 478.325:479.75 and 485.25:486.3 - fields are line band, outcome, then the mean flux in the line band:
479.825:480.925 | -0.133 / 15.3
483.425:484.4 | -0.093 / 15.3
